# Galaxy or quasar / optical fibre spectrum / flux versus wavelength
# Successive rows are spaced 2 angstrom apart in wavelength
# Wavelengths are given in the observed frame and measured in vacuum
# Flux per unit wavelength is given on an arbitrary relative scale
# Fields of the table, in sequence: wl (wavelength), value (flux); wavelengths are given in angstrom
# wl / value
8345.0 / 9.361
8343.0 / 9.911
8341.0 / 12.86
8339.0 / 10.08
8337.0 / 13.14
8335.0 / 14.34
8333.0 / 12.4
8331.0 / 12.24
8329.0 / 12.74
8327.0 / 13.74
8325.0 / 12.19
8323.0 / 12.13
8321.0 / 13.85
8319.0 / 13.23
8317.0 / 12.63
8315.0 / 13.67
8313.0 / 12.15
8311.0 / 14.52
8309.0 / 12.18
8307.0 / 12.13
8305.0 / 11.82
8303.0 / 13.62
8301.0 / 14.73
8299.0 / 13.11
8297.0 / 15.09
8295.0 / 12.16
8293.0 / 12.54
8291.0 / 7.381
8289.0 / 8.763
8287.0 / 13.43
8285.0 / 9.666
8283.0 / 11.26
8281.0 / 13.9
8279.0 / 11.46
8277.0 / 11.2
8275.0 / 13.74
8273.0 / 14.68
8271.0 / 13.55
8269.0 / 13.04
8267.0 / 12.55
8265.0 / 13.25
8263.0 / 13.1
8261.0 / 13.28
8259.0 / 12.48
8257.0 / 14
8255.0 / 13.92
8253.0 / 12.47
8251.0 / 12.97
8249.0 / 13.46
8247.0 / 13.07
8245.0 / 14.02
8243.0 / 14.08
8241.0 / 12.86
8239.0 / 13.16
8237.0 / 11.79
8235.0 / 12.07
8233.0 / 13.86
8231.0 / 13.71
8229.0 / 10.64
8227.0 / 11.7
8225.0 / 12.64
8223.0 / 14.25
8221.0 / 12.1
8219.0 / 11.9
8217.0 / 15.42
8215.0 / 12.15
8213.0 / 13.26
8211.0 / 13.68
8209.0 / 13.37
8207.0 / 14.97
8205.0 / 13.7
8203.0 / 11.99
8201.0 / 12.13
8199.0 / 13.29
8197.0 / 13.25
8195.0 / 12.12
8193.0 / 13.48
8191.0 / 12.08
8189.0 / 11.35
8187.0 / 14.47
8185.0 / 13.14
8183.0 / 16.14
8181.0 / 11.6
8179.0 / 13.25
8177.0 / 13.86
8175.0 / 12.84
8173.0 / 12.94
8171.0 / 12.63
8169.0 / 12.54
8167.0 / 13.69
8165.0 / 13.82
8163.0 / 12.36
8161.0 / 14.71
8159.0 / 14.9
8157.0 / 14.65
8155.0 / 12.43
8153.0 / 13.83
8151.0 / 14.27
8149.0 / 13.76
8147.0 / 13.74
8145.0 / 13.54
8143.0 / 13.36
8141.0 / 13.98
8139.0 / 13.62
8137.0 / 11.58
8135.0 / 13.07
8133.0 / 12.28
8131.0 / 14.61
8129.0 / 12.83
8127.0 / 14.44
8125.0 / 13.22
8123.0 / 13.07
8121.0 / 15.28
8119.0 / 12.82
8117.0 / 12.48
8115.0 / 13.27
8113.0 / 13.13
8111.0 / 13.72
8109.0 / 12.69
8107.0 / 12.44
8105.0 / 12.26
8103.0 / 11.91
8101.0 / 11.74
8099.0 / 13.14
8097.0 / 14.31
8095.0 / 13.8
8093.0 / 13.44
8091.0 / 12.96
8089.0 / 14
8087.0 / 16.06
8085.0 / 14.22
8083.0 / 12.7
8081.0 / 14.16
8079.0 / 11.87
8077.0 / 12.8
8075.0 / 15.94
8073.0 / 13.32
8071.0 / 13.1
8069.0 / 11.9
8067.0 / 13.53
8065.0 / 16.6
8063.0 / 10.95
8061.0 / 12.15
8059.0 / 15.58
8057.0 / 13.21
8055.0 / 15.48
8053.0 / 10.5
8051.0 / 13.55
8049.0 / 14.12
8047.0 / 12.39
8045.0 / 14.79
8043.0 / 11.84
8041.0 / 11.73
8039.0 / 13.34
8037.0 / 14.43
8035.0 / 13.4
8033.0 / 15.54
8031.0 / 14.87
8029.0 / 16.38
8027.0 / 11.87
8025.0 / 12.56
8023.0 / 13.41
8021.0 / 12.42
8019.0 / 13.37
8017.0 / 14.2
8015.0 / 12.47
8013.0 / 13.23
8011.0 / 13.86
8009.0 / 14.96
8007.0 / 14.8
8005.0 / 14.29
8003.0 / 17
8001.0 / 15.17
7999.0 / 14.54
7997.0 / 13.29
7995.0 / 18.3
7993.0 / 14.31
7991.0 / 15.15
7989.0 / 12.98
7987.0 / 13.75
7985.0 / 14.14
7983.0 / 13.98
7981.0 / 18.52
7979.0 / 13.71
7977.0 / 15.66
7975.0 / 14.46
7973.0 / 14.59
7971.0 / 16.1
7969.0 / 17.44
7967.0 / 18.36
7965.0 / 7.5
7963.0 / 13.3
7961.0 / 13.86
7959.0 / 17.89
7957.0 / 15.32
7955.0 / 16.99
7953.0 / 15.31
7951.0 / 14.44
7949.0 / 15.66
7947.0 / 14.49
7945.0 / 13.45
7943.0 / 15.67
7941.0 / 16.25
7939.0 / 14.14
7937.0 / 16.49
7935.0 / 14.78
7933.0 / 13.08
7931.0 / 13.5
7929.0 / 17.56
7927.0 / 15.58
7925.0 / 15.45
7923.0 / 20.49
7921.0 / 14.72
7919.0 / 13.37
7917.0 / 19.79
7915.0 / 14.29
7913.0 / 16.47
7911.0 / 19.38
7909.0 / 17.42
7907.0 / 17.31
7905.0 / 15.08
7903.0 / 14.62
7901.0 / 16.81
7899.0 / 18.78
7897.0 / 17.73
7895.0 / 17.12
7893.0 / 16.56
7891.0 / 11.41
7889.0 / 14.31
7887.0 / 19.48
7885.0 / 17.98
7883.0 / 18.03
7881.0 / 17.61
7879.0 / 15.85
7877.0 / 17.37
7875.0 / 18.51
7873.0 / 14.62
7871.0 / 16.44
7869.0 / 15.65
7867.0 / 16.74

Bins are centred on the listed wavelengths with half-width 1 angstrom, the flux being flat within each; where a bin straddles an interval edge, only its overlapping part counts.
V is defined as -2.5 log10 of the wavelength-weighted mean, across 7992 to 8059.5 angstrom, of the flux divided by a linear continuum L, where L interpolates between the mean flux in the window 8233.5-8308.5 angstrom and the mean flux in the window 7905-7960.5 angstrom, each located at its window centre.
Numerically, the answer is 0.08 mag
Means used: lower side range 15.9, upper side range 12.7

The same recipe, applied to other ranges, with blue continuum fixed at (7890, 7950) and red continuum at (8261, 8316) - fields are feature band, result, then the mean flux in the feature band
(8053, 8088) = 0.07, 13.6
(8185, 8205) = 0.05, 12.8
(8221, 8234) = 0.03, 12.7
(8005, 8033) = 0.09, 13.8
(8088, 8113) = 0.10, 13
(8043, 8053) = 0.12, 13.2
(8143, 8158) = 0.01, 13.7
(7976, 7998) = 0.03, 14.9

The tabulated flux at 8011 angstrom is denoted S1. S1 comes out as 13.86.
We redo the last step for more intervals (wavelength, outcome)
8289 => 8.763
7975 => 14.46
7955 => 16.99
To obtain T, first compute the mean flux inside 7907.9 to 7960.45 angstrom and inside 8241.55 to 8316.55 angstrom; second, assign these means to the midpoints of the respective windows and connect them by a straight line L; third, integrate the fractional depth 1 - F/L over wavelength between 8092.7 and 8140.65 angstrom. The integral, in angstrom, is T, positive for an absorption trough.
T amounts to 3.6 angstrom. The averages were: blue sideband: 15.8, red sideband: 12.8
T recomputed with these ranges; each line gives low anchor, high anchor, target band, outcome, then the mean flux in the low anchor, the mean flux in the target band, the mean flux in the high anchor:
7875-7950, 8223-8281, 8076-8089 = 0.8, 16.2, 13.7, 13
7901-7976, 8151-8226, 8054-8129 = 3.8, 15.5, 13.4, 13.3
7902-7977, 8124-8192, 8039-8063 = 2.2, 15.5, 13.1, 13.4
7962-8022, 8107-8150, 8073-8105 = 0.5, 14.5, 13.5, 13.3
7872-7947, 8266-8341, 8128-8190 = 2.2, 16.2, 13.4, 12.6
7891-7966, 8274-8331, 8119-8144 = 0.9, 15.6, 13.4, 12.5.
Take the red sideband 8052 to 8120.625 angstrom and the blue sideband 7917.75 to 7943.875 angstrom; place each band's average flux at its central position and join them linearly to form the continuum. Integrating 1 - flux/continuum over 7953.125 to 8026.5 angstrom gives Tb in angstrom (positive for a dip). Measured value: 0.4 angstrom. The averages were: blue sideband 15.5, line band 14.6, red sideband 13.3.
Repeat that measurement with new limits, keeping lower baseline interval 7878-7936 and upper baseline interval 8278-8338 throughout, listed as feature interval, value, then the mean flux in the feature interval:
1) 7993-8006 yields 0.1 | 15.3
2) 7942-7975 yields 1.8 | 15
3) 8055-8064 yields 1.0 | 13.3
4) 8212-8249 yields 0.9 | 12.9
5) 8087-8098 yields 0.5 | 13.9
